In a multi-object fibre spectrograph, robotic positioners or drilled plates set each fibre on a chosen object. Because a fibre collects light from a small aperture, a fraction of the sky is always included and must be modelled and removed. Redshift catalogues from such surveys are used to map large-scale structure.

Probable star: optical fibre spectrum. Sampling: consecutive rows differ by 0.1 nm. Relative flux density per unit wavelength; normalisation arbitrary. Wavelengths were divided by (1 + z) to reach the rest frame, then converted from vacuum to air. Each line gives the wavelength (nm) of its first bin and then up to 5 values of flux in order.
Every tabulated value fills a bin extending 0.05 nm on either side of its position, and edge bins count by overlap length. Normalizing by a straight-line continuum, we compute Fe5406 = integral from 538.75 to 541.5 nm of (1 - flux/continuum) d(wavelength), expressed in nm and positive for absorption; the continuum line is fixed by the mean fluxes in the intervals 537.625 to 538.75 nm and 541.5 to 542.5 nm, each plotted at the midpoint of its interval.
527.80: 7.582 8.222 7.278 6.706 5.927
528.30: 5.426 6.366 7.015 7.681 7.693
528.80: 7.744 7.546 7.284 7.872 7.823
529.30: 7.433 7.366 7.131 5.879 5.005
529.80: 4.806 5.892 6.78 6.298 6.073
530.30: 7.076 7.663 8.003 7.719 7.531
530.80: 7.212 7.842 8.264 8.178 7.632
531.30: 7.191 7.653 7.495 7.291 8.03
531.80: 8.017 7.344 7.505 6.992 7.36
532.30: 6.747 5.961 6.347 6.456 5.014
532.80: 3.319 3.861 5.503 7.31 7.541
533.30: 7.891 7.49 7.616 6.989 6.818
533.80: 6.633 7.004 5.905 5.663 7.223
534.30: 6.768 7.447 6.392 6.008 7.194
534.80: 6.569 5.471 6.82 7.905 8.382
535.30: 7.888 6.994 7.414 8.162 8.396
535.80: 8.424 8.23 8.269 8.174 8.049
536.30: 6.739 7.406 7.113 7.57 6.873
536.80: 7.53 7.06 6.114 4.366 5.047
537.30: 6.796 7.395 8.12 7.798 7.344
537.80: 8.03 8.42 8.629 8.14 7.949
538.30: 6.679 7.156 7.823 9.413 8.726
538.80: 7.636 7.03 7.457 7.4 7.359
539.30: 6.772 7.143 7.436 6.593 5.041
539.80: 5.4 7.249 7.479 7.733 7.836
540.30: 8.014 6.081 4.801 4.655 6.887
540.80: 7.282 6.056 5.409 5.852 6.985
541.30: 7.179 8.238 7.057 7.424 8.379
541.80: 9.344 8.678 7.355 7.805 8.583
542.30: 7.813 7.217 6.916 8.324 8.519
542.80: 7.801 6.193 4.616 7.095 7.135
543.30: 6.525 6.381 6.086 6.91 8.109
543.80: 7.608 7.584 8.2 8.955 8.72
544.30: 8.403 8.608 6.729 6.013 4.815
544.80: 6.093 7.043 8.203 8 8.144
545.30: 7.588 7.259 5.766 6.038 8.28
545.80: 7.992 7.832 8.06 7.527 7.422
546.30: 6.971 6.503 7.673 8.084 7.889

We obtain 0.416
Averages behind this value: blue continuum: 8.02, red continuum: 7.96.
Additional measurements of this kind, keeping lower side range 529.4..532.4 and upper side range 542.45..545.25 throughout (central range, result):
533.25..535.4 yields 0.059 nm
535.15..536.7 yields -0.132 nm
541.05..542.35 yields -0.089 nm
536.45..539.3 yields -0.072 nm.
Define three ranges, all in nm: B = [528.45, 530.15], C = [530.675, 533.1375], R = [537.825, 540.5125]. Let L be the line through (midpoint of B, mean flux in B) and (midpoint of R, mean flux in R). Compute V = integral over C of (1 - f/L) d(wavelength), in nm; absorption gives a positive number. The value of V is 0.049 nm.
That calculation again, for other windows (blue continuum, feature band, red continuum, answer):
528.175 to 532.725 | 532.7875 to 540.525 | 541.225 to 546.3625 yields 0.105 nm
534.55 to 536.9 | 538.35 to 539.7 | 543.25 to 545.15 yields -0.008 nm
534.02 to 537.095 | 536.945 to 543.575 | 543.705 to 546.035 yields 0.179 nm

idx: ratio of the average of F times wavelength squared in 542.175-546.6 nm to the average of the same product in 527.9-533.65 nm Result 1.1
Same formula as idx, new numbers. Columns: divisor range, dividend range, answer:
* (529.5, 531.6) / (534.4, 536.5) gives 1.08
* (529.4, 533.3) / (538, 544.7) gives 1.11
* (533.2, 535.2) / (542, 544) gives 1.09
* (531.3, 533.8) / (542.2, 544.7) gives 1.13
